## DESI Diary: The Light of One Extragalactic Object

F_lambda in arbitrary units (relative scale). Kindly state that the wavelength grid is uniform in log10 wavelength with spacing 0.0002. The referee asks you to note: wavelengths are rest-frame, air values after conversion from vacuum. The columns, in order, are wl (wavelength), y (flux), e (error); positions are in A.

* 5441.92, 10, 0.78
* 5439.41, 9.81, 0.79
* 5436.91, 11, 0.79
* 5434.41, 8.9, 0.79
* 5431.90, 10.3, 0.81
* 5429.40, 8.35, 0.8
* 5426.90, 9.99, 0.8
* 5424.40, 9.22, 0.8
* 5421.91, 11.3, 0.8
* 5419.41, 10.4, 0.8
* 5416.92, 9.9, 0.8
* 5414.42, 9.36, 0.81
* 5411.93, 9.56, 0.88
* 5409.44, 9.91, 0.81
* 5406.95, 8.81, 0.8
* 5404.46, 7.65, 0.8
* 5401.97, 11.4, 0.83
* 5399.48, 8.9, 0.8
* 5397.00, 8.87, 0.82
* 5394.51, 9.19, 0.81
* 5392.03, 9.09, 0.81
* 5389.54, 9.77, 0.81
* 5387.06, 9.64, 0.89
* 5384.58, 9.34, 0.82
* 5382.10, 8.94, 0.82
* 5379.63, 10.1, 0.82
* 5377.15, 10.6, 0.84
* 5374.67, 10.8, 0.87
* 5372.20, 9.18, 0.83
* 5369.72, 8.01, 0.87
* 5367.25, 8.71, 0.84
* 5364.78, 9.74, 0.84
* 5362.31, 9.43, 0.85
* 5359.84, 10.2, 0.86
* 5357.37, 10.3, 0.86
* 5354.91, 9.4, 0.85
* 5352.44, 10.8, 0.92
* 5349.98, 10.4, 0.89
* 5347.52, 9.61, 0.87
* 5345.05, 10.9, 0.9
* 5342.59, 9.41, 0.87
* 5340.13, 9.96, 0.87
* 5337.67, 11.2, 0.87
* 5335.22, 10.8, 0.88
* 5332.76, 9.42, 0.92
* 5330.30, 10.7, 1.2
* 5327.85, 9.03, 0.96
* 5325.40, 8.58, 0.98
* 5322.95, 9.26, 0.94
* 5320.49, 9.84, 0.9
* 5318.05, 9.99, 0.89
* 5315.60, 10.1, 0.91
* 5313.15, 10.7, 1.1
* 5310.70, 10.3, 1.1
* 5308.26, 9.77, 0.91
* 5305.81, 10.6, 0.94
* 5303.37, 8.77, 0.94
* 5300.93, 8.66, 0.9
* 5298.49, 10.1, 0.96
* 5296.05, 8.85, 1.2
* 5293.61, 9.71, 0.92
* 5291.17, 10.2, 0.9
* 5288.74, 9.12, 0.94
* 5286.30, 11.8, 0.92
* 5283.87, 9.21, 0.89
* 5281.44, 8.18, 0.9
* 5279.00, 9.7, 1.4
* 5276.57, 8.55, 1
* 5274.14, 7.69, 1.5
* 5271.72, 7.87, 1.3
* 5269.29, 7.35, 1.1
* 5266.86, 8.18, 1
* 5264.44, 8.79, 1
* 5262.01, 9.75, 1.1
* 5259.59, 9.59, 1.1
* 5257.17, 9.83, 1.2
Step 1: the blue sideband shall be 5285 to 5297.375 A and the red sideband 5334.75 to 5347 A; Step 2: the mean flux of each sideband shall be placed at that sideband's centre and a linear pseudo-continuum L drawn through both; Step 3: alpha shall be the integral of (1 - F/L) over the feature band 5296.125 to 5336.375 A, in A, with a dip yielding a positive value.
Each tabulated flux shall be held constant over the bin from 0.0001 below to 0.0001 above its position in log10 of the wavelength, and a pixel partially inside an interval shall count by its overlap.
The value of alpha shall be 1.6 A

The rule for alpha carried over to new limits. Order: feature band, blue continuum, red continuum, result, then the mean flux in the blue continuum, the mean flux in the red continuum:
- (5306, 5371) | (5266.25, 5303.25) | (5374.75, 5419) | -4.35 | 9.02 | 9.52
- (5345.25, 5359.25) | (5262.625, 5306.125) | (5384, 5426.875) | -1.24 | 9.05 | 9.56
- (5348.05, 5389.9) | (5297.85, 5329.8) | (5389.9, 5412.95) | -1.30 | 9.69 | 9.28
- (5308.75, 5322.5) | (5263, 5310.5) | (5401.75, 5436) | -1.29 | 9.14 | 9.61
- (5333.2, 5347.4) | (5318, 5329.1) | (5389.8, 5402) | -1.59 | 9.28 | 9.32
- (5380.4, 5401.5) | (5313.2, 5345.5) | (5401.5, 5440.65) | 1.01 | 9.94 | 9.71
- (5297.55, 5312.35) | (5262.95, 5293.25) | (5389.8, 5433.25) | -1.11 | 8.92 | 9.54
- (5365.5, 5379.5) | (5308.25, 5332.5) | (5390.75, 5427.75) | 0.21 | 9.81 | 9.57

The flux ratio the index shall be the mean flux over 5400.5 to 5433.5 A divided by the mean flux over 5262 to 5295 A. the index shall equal 1.08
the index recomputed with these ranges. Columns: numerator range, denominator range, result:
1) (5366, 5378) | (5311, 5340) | 0.94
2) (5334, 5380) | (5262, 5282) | 1.19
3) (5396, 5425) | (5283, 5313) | 0.98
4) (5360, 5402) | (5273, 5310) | 1.01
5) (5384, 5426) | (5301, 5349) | 0.96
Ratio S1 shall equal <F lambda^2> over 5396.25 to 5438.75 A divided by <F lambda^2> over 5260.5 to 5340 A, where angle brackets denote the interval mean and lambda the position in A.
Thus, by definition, 1.06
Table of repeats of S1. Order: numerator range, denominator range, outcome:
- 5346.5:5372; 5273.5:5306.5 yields 1.06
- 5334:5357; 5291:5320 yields 1.06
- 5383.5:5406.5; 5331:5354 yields 0.92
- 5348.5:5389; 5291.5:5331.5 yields 1.02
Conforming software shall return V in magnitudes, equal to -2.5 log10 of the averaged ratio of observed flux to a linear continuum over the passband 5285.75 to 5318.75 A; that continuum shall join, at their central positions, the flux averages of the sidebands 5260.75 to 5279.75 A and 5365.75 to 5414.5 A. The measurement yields -0.135 mag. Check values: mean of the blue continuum 8.46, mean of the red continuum 9.39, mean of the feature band 9.86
